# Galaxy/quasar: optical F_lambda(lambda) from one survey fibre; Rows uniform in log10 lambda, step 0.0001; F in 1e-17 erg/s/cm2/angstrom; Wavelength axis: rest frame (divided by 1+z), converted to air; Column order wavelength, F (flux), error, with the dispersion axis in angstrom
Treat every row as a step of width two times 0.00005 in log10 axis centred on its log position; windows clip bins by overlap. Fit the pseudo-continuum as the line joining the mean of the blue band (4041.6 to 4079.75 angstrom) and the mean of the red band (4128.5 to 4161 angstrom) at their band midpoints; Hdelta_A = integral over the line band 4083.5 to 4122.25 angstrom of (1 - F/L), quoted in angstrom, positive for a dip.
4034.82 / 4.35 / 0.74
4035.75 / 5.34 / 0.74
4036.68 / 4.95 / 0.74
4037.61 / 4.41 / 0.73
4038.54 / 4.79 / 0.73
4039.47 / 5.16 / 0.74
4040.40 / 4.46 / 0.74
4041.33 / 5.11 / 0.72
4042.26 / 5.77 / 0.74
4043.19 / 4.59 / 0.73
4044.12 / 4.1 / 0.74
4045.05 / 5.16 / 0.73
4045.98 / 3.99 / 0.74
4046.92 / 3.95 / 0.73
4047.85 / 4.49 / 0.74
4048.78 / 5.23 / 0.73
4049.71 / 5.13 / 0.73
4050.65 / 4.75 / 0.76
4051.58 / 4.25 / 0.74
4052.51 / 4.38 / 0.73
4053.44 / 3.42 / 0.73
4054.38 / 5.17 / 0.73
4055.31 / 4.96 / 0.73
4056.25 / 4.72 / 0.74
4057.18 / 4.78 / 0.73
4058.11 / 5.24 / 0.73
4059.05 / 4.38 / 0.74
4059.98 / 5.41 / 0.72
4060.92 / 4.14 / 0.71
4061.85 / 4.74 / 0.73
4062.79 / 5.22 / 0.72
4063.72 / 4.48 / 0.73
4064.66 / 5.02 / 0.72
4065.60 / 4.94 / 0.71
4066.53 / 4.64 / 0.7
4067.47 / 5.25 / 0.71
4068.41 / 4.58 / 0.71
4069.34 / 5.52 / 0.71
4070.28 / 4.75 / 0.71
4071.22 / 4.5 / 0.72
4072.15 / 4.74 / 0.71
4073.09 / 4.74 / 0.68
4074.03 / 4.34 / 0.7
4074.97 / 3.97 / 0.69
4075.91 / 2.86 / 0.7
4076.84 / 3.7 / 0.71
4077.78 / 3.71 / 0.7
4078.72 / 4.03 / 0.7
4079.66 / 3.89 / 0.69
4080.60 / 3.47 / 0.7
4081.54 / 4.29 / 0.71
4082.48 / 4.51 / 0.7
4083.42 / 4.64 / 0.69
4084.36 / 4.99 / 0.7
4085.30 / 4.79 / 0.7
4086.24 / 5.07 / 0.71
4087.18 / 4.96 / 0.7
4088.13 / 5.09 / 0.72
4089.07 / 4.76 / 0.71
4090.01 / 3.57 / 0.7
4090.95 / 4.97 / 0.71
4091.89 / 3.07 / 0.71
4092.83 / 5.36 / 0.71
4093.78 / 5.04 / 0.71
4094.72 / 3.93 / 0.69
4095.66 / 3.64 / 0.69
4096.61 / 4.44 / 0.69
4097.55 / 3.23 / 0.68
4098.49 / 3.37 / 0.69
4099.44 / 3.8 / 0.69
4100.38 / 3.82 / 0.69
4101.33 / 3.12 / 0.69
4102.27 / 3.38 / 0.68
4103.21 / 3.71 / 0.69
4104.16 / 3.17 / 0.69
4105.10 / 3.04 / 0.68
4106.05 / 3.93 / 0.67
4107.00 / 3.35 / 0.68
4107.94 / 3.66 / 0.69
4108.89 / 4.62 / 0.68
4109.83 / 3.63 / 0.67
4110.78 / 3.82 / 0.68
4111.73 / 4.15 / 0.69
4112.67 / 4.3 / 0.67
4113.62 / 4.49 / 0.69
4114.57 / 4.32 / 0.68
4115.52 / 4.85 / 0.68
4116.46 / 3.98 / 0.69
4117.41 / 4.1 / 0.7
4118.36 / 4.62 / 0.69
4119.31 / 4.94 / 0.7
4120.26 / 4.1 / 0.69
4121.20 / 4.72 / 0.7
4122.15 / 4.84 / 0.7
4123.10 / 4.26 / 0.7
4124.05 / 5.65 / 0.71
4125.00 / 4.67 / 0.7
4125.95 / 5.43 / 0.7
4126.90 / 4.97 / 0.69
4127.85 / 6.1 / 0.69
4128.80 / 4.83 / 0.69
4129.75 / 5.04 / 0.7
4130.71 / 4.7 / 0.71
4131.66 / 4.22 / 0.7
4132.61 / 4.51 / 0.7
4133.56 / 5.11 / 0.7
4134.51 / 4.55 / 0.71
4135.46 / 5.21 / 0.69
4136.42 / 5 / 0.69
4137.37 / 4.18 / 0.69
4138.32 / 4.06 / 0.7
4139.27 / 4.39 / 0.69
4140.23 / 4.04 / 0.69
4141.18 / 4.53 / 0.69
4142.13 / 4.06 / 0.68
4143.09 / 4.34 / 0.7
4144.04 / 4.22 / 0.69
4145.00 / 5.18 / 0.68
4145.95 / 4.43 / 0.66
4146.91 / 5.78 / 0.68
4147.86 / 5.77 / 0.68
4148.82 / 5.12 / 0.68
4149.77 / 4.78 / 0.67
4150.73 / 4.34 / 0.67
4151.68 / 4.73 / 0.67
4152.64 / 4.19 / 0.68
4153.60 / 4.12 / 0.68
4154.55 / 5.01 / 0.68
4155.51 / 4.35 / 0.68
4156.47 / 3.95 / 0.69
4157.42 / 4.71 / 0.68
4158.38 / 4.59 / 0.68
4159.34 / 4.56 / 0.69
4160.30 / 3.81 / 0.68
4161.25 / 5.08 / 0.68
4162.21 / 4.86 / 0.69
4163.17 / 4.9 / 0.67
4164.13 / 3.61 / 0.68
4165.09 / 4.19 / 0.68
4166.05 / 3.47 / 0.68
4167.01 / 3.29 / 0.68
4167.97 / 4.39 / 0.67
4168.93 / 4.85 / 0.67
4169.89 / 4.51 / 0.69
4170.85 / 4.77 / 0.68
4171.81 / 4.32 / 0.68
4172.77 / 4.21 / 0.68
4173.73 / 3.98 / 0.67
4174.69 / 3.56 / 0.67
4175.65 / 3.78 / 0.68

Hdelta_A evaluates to 3.64 angstrom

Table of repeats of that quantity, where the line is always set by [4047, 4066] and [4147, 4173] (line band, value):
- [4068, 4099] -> 2.30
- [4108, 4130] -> -0.13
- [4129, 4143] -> -0.01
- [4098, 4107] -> 2.23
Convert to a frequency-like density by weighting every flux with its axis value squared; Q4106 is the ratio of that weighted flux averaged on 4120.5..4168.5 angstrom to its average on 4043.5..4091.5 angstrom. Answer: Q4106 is 1.1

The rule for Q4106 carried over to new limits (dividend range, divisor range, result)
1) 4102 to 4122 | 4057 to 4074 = 0.86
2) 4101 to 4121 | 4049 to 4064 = 0.87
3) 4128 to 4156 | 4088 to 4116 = 1.20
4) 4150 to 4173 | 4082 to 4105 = 1.09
